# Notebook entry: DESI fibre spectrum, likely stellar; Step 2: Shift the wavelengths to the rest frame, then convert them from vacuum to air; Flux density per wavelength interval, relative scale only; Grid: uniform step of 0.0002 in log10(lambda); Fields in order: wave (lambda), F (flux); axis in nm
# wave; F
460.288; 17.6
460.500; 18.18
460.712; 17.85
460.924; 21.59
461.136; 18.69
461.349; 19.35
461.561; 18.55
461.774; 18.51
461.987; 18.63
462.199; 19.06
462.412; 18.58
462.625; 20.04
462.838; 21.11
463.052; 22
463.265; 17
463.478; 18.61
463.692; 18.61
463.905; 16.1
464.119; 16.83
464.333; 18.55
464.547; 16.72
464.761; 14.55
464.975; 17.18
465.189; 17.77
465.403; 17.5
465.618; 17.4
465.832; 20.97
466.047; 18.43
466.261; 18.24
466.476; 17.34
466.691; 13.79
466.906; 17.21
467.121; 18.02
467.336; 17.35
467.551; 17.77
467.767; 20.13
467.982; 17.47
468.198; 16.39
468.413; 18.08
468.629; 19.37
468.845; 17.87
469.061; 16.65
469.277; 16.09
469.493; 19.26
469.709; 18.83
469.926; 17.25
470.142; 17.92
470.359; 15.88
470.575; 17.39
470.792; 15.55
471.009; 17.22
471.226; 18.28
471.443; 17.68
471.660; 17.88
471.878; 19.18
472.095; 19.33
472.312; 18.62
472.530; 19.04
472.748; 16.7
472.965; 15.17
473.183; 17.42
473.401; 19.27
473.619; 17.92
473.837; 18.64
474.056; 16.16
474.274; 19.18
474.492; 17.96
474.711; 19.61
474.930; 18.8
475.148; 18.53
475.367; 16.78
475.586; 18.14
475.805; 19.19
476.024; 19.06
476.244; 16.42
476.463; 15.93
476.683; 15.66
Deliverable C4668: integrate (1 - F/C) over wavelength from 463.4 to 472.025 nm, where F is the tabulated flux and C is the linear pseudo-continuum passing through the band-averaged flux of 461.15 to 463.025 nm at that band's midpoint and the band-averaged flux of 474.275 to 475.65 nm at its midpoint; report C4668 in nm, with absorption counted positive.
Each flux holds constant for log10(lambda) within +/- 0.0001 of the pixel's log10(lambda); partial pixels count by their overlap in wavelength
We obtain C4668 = 0.60 nm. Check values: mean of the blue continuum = 19.3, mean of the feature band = 17.6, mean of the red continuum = 18.4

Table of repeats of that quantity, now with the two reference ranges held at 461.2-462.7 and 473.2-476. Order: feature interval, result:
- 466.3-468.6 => 0.150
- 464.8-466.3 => 0.057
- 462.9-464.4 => 0.042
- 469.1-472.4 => 0.141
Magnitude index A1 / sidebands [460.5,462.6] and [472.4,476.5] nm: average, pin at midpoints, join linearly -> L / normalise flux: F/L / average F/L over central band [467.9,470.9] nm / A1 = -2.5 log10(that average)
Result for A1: 0.06 mag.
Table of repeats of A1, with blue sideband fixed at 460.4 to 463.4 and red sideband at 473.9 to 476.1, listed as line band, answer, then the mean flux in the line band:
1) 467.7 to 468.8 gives 0.03 mag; 18.2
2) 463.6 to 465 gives 0.13 mag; 16.9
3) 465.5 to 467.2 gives 0.07 mag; 17.7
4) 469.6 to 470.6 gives 0.07 mag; 17.5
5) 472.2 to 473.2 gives 0.07 mag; 17.4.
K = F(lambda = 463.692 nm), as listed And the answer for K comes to 18.61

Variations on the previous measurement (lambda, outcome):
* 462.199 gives 19.06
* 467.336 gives 17.35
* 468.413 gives 18.08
